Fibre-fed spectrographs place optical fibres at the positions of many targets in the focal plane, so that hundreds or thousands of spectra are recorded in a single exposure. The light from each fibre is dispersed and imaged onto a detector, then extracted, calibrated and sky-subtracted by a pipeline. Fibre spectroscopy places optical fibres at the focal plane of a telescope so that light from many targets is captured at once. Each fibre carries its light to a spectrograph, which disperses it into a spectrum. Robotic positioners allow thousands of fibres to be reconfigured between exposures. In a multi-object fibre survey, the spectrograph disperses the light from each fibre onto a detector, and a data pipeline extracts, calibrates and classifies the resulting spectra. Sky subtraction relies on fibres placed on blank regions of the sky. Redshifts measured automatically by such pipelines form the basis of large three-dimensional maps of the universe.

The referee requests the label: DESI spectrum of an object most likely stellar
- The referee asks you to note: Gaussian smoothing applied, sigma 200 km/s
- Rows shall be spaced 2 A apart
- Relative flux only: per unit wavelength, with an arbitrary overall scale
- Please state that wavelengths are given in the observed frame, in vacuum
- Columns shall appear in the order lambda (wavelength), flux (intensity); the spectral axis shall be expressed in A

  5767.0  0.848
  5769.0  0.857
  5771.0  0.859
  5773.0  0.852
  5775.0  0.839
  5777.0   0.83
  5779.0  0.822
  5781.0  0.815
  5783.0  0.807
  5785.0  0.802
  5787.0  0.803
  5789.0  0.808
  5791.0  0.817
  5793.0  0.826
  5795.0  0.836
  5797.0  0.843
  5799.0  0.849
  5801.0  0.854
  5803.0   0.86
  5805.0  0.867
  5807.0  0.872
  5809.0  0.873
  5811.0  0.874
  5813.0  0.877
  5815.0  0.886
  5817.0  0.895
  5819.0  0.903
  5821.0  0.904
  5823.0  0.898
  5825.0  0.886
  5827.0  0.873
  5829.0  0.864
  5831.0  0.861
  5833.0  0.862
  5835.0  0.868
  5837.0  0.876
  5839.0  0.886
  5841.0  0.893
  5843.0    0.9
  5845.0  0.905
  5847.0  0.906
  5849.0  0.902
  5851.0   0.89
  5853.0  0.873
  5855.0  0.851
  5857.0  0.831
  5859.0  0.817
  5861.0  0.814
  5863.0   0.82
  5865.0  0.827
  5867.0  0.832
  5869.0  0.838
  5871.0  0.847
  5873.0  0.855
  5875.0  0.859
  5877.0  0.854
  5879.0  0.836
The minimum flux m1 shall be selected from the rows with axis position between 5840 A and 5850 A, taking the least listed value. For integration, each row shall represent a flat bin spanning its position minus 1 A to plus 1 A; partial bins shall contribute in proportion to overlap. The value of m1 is 0.893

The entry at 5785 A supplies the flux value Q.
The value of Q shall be 0.802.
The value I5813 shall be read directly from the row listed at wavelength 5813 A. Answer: 0.877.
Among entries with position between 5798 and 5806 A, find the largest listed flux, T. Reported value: 0.867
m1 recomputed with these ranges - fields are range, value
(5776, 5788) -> 0.802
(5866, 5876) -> 0.832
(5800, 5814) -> 0.854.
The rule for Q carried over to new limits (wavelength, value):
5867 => 0.832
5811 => 0.874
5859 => 0.817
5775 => 0.839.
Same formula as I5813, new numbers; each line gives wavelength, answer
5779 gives 0.822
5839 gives 0.886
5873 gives 0.855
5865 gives 0.827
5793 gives 0.826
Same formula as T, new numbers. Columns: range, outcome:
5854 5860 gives 0.851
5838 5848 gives 0.906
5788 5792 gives 0.817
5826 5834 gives 0.873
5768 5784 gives 0.859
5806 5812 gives 0.874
